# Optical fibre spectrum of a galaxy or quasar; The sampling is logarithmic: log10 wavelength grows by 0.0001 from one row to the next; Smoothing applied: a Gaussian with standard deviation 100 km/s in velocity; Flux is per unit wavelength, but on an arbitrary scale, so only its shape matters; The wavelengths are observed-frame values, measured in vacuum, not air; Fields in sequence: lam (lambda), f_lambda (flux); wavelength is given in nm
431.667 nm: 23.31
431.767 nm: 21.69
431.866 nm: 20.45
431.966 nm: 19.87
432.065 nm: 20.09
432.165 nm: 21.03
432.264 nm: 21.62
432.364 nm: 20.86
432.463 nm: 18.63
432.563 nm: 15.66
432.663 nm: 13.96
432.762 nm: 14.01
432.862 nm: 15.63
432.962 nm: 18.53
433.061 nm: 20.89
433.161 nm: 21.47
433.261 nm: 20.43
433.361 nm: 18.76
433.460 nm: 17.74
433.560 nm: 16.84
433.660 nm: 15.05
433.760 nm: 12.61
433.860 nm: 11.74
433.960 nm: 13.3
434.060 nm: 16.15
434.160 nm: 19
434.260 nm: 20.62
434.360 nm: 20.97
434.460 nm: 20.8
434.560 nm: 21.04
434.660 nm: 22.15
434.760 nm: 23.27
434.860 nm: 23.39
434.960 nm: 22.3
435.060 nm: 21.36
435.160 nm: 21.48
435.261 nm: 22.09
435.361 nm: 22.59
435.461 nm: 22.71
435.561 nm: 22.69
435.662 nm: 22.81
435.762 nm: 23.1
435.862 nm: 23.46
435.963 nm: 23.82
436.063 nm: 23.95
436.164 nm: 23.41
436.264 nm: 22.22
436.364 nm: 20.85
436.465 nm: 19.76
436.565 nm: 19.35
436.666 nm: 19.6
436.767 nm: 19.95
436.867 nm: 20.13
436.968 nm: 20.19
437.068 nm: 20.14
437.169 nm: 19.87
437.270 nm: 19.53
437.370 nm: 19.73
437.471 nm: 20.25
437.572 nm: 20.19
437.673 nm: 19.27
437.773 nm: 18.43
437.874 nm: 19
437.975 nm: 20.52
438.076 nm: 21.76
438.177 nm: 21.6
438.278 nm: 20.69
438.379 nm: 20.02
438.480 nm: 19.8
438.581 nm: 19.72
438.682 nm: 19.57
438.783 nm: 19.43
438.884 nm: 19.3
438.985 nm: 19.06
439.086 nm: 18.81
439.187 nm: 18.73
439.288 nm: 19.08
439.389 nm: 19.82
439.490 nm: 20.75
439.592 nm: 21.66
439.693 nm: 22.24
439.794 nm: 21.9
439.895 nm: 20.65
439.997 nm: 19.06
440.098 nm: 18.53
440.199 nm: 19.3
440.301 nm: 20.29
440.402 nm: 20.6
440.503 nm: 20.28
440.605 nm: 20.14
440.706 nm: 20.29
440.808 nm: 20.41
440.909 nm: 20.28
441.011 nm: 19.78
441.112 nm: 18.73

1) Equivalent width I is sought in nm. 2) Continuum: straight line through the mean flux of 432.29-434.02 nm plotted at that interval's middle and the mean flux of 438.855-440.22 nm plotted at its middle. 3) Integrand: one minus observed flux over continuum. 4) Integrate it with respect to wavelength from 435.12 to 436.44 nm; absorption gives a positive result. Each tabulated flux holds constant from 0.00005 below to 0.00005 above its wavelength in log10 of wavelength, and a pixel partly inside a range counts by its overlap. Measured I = -0.33 nm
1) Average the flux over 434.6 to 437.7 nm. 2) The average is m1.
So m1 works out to 21.5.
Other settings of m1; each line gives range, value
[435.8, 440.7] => 20.3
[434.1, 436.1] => 22.1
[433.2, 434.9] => 18.5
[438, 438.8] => 20.4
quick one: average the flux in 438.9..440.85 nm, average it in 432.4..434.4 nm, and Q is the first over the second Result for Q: 1.2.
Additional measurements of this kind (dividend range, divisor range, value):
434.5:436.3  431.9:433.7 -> 1.23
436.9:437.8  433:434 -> 1.17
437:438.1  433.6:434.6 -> 1.16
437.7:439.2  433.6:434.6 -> 1.16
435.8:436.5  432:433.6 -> 1.22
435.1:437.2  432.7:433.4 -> 1.17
